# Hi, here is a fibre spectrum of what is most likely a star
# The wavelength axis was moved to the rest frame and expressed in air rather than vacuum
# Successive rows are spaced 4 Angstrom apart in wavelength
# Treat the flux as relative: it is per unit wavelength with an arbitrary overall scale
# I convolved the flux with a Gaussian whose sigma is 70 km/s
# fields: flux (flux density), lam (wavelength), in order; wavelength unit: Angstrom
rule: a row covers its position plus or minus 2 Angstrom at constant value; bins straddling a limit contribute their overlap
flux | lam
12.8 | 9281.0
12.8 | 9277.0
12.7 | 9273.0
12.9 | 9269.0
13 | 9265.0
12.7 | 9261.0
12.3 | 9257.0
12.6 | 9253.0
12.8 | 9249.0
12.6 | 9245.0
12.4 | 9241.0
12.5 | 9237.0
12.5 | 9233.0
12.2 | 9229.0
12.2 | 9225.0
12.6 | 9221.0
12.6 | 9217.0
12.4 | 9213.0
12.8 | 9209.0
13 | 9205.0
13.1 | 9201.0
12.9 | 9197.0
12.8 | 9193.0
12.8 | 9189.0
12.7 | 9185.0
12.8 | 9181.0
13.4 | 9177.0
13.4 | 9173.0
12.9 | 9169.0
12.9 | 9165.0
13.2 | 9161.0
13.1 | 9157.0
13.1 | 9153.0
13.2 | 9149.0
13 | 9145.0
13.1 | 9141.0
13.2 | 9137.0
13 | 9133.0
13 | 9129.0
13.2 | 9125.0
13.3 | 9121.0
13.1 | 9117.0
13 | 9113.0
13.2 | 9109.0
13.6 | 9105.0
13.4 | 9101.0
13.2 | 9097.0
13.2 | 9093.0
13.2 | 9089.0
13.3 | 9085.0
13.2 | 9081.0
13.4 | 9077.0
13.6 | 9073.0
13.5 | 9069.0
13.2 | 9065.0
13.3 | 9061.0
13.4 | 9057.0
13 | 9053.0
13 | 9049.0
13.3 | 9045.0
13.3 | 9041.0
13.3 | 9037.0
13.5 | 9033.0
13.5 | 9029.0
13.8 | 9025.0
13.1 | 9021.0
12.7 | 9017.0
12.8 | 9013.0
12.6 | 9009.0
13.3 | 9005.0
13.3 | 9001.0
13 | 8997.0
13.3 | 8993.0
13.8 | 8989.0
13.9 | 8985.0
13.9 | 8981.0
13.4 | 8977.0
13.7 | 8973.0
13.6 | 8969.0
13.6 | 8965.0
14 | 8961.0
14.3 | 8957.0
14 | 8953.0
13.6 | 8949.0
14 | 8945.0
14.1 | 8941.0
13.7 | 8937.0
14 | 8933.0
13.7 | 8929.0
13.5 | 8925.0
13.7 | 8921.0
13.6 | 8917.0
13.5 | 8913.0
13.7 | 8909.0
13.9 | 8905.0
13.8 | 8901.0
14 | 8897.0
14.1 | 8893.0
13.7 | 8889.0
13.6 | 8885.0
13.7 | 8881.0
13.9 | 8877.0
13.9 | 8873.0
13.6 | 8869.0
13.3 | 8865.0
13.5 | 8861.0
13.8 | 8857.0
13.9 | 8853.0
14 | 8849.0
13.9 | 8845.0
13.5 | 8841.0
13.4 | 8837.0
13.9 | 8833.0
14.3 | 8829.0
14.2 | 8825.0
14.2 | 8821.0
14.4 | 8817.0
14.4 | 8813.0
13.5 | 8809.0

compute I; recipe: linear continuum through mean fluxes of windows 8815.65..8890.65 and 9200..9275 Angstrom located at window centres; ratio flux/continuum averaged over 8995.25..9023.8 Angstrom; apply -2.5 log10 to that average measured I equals 0.03 mag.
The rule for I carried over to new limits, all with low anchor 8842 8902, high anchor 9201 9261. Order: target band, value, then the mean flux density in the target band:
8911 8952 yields -0.01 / 13.7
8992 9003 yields 0.01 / 13.2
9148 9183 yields -0.03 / 13.1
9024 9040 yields -0.02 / 13.5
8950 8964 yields -0.04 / 14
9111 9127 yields -0.02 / 13.2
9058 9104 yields -0.02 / 13.3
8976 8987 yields -0.03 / 13.8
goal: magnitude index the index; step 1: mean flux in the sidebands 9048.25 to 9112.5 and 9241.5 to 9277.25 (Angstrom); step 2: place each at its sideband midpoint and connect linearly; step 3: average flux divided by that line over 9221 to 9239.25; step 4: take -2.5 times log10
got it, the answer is 0.04 mag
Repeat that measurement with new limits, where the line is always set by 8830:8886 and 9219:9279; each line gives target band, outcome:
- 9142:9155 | -0.019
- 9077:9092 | -0.016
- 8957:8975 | -0.030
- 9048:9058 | 0.003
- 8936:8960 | -0.040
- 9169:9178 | -0.040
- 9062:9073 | -0.023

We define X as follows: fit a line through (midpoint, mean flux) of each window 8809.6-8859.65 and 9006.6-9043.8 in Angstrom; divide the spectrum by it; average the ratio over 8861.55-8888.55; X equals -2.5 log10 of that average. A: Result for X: 0.01 mag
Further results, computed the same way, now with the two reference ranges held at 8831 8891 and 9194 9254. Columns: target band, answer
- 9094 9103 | -0.02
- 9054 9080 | -0.02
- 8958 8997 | -0.03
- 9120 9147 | -0.02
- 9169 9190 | -0.02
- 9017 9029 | -0.01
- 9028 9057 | -0.01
